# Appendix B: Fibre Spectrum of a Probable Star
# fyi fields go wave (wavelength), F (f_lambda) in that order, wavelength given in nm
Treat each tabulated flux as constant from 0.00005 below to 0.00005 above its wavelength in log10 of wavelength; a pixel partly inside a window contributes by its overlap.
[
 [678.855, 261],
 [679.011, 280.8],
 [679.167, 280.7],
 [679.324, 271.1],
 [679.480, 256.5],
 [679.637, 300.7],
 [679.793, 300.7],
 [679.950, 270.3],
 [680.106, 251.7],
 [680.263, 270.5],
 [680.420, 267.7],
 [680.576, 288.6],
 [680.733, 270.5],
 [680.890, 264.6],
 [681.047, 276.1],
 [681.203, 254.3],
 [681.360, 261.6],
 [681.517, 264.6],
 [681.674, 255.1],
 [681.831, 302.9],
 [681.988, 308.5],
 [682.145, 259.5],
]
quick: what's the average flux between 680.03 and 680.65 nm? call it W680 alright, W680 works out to 270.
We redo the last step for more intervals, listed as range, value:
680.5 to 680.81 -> 279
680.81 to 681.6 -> 264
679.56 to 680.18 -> 281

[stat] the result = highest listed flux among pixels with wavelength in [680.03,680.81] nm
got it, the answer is 288.6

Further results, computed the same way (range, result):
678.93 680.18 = 300.7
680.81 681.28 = 276.1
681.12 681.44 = 261.6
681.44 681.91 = 302.9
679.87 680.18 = 270.3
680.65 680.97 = 270.5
